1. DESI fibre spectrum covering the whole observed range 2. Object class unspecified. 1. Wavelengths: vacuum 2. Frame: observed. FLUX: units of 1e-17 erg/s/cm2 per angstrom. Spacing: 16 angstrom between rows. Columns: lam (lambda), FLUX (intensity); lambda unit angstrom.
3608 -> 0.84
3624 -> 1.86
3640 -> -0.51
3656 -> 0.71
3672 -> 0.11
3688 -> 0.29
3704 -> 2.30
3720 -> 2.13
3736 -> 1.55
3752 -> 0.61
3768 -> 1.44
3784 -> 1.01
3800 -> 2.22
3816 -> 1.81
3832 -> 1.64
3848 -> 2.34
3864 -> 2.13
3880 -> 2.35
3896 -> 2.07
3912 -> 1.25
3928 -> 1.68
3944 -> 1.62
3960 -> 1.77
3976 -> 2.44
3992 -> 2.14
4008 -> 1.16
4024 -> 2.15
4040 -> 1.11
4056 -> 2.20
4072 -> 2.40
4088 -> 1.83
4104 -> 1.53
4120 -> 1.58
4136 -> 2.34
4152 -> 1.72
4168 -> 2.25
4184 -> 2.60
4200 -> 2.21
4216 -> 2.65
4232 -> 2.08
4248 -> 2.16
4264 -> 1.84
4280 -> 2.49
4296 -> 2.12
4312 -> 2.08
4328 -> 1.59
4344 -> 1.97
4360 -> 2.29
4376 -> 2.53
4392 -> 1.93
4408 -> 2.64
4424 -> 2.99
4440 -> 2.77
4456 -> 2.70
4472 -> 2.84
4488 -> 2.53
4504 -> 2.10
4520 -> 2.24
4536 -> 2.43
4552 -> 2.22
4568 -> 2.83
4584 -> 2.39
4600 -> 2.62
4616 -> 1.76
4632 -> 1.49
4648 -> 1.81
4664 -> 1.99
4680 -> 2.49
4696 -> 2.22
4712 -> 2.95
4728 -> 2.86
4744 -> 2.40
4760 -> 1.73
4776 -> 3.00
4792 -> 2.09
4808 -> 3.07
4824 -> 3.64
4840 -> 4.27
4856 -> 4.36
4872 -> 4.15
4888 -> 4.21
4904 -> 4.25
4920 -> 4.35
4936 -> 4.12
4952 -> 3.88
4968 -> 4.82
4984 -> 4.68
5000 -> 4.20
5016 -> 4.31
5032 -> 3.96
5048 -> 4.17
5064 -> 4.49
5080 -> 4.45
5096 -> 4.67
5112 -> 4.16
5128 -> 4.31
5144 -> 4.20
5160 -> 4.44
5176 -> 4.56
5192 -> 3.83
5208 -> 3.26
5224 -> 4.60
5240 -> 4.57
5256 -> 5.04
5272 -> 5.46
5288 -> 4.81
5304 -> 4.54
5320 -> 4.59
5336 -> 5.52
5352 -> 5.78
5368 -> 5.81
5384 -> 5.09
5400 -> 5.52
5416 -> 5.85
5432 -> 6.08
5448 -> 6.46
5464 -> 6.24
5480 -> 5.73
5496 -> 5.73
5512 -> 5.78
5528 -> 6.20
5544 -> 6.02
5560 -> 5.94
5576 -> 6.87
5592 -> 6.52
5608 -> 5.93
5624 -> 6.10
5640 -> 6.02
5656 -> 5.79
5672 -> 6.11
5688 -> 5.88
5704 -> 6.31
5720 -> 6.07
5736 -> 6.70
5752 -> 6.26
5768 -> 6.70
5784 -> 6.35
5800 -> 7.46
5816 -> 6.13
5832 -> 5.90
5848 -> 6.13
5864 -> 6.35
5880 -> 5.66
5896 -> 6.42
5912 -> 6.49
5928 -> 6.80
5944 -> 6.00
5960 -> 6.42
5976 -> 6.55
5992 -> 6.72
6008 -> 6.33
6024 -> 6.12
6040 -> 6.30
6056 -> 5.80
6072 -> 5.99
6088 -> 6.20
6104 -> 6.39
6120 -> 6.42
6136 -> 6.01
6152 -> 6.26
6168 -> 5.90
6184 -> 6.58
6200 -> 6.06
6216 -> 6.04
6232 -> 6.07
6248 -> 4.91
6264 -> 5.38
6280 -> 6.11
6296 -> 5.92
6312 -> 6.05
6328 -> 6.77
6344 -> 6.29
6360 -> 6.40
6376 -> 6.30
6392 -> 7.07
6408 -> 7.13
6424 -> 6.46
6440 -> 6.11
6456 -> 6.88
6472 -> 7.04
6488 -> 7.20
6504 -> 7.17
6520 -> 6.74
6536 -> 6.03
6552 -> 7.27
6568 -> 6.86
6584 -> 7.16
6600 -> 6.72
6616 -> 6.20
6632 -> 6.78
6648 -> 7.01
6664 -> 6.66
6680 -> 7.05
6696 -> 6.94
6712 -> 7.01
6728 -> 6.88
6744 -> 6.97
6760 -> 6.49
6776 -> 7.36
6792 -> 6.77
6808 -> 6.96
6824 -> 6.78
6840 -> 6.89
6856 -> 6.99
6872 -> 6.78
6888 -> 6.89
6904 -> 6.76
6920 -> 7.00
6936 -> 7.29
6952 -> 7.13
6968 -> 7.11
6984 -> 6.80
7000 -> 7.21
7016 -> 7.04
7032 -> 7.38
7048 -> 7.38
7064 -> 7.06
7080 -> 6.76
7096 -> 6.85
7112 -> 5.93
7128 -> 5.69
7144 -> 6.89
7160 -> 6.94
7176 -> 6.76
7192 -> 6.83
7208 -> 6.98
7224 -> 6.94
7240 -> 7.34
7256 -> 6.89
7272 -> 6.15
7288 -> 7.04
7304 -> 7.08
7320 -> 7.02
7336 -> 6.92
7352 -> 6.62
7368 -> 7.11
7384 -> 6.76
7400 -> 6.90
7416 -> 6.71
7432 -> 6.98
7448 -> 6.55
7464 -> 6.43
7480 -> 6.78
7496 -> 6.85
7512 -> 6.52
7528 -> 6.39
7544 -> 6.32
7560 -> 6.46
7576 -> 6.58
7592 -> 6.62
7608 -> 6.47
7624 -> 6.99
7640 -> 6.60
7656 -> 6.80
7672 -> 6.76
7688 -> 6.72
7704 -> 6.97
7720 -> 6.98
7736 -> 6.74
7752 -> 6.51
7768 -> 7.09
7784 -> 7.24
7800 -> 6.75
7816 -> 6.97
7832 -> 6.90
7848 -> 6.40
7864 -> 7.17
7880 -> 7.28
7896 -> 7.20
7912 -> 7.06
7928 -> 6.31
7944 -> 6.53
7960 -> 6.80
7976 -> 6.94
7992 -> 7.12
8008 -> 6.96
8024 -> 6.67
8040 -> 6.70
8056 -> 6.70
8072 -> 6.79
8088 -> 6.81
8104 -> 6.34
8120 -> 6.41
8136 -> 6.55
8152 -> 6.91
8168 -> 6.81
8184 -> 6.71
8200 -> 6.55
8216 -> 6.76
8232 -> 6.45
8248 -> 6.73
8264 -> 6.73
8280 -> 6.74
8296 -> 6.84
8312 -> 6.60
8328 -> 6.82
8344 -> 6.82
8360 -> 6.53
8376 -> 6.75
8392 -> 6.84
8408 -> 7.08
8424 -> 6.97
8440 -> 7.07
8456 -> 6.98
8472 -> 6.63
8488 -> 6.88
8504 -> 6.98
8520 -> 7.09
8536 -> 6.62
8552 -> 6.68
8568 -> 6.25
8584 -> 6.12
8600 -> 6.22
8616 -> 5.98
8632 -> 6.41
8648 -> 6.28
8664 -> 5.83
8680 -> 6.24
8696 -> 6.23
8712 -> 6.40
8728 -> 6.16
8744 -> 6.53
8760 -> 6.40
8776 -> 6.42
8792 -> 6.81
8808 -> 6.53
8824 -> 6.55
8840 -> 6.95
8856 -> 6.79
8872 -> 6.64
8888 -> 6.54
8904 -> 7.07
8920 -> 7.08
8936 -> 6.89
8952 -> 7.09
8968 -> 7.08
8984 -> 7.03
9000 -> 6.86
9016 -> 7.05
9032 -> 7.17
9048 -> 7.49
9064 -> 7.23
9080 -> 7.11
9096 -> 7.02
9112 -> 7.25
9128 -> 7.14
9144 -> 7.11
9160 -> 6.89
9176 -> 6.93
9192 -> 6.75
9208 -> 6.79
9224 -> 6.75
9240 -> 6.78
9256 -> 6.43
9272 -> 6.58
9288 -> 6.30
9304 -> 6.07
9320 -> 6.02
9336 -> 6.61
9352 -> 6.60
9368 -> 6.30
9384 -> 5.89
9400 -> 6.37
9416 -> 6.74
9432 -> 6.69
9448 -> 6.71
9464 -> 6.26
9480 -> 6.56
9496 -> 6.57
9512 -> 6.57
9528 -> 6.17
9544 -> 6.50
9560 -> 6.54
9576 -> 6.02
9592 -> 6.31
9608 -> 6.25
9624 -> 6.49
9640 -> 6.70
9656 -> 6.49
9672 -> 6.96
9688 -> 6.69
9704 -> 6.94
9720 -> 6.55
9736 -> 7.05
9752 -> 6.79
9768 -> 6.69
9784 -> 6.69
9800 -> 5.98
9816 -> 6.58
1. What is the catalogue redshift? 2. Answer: 0.21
